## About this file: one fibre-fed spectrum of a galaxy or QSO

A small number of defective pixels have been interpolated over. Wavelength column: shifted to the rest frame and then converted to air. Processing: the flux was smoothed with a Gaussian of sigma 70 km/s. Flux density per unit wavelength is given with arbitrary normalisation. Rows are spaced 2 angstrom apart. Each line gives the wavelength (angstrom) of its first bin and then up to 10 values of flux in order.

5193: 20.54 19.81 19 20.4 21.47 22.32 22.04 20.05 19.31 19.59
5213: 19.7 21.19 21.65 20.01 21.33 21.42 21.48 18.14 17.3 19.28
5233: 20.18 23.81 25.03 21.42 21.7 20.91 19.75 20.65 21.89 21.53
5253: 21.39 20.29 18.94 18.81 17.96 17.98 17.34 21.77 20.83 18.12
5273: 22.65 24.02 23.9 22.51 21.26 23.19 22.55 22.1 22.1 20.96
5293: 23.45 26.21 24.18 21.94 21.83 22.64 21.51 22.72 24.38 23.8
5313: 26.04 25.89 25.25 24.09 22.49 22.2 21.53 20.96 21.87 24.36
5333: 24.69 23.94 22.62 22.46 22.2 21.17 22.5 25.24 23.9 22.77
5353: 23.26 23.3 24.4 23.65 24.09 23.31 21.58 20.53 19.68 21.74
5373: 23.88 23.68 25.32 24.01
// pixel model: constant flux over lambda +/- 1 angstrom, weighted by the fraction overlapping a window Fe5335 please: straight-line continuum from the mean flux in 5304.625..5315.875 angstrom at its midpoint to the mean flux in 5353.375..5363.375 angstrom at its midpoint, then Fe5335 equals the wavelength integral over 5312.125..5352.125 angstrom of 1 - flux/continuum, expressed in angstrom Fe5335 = 1.1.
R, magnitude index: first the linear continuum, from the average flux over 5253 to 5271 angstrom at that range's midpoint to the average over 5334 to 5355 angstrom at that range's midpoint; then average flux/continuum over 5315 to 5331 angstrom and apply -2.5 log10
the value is -0.04 mag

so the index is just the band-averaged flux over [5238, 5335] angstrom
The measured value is 22.1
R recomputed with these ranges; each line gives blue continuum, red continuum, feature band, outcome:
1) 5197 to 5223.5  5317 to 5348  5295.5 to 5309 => -0.02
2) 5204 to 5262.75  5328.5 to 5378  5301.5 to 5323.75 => -0.07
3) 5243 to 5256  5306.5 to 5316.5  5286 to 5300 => 0.03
